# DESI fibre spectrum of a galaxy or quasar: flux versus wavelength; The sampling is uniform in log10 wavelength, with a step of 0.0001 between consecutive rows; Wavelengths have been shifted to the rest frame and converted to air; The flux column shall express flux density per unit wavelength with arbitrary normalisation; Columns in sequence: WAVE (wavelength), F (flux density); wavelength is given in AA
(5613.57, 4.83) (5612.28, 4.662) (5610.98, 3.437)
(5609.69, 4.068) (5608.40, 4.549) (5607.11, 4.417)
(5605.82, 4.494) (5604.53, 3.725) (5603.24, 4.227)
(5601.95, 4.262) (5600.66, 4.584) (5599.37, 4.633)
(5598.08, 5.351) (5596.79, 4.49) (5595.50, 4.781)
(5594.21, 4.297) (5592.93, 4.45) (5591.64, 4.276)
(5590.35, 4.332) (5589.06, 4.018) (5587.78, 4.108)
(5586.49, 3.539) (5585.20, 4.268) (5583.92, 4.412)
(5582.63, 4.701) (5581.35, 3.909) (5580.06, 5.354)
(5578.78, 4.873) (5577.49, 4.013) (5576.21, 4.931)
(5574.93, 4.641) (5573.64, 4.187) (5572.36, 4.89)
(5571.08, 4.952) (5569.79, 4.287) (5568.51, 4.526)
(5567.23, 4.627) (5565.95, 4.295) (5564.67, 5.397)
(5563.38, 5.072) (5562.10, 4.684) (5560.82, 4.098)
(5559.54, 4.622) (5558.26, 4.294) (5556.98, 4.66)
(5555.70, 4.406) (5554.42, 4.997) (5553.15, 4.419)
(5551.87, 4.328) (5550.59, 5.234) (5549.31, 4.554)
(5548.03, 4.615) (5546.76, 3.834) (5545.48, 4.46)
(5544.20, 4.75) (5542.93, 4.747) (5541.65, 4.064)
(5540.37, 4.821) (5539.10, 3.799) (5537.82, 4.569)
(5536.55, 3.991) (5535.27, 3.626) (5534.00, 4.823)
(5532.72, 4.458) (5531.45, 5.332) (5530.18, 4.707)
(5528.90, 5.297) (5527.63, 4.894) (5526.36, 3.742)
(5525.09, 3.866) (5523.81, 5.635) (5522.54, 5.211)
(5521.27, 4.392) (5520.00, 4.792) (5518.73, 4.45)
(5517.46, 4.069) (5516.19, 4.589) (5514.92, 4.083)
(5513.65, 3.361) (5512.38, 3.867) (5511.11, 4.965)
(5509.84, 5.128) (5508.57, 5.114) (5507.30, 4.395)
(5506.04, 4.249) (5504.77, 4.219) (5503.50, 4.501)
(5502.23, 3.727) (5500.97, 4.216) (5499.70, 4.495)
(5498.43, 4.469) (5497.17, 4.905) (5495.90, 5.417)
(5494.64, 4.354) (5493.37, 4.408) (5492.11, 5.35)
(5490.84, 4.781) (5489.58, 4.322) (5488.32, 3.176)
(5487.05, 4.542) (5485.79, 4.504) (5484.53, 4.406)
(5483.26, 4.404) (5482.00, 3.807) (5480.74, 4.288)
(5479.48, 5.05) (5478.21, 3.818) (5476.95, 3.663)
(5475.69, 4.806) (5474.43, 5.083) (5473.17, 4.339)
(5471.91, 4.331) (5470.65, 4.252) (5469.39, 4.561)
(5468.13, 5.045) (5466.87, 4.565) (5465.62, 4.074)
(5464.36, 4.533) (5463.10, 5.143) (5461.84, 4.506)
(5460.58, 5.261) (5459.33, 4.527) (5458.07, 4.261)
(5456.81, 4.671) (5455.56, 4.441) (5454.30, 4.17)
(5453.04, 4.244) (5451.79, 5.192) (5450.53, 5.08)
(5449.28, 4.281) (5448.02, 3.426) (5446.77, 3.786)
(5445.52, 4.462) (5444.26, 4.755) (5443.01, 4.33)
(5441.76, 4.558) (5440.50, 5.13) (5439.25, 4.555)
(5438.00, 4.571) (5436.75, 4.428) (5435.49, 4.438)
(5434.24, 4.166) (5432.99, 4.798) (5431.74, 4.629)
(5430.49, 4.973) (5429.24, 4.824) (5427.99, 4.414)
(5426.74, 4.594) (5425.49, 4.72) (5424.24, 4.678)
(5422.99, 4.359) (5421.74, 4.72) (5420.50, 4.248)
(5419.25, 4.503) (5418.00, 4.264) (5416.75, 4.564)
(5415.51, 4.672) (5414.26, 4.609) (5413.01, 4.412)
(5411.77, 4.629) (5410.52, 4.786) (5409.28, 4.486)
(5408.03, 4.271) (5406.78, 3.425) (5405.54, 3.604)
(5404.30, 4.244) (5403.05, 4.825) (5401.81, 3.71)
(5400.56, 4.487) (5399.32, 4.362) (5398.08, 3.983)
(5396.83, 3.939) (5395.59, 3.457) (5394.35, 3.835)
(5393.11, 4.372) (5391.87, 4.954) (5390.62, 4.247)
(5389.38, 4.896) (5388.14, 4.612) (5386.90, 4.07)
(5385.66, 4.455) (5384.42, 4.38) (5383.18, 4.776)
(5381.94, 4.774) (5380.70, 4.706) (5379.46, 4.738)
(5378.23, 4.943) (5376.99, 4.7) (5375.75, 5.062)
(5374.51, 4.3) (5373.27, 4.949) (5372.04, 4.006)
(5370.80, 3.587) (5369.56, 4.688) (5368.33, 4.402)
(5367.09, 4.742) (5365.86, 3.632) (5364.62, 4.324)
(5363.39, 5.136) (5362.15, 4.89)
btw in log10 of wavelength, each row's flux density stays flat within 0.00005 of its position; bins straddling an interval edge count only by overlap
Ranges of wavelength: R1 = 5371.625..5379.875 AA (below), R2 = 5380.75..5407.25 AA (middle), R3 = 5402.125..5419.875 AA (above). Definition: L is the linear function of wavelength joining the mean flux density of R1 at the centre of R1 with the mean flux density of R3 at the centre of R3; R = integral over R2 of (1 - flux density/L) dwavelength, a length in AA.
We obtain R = 1.5 AA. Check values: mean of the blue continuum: 4.69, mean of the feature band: 4.27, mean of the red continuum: 4.37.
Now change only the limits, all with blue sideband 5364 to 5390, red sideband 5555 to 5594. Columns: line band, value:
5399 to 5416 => 0.7 AA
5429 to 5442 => -0.4 AA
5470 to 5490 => 0.9 AA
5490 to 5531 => -0.5 AA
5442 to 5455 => 0.4 AA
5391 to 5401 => 0.8 AA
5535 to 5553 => 0.4 AA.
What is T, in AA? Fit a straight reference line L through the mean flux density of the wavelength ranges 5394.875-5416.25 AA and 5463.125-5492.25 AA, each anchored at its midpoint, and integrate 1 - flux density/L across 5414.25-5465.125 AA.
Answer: -2.7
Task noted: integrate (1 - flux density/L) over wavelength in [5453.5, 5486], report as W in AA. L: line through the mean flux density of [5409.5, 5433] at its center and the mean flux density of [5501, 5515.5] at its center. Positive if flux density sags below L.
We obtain -0.3 AA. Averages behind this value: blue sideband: 4.59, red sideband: 4.32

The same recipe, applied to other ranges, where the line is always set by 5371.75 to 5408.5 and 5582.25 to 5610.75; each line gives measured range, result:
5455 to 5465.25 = -0.7 AA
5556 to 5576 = -1.2 AA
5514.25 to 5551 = -1.4 AA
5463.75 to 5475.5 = -0.5 AA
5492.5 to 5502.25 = -0.5 AA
